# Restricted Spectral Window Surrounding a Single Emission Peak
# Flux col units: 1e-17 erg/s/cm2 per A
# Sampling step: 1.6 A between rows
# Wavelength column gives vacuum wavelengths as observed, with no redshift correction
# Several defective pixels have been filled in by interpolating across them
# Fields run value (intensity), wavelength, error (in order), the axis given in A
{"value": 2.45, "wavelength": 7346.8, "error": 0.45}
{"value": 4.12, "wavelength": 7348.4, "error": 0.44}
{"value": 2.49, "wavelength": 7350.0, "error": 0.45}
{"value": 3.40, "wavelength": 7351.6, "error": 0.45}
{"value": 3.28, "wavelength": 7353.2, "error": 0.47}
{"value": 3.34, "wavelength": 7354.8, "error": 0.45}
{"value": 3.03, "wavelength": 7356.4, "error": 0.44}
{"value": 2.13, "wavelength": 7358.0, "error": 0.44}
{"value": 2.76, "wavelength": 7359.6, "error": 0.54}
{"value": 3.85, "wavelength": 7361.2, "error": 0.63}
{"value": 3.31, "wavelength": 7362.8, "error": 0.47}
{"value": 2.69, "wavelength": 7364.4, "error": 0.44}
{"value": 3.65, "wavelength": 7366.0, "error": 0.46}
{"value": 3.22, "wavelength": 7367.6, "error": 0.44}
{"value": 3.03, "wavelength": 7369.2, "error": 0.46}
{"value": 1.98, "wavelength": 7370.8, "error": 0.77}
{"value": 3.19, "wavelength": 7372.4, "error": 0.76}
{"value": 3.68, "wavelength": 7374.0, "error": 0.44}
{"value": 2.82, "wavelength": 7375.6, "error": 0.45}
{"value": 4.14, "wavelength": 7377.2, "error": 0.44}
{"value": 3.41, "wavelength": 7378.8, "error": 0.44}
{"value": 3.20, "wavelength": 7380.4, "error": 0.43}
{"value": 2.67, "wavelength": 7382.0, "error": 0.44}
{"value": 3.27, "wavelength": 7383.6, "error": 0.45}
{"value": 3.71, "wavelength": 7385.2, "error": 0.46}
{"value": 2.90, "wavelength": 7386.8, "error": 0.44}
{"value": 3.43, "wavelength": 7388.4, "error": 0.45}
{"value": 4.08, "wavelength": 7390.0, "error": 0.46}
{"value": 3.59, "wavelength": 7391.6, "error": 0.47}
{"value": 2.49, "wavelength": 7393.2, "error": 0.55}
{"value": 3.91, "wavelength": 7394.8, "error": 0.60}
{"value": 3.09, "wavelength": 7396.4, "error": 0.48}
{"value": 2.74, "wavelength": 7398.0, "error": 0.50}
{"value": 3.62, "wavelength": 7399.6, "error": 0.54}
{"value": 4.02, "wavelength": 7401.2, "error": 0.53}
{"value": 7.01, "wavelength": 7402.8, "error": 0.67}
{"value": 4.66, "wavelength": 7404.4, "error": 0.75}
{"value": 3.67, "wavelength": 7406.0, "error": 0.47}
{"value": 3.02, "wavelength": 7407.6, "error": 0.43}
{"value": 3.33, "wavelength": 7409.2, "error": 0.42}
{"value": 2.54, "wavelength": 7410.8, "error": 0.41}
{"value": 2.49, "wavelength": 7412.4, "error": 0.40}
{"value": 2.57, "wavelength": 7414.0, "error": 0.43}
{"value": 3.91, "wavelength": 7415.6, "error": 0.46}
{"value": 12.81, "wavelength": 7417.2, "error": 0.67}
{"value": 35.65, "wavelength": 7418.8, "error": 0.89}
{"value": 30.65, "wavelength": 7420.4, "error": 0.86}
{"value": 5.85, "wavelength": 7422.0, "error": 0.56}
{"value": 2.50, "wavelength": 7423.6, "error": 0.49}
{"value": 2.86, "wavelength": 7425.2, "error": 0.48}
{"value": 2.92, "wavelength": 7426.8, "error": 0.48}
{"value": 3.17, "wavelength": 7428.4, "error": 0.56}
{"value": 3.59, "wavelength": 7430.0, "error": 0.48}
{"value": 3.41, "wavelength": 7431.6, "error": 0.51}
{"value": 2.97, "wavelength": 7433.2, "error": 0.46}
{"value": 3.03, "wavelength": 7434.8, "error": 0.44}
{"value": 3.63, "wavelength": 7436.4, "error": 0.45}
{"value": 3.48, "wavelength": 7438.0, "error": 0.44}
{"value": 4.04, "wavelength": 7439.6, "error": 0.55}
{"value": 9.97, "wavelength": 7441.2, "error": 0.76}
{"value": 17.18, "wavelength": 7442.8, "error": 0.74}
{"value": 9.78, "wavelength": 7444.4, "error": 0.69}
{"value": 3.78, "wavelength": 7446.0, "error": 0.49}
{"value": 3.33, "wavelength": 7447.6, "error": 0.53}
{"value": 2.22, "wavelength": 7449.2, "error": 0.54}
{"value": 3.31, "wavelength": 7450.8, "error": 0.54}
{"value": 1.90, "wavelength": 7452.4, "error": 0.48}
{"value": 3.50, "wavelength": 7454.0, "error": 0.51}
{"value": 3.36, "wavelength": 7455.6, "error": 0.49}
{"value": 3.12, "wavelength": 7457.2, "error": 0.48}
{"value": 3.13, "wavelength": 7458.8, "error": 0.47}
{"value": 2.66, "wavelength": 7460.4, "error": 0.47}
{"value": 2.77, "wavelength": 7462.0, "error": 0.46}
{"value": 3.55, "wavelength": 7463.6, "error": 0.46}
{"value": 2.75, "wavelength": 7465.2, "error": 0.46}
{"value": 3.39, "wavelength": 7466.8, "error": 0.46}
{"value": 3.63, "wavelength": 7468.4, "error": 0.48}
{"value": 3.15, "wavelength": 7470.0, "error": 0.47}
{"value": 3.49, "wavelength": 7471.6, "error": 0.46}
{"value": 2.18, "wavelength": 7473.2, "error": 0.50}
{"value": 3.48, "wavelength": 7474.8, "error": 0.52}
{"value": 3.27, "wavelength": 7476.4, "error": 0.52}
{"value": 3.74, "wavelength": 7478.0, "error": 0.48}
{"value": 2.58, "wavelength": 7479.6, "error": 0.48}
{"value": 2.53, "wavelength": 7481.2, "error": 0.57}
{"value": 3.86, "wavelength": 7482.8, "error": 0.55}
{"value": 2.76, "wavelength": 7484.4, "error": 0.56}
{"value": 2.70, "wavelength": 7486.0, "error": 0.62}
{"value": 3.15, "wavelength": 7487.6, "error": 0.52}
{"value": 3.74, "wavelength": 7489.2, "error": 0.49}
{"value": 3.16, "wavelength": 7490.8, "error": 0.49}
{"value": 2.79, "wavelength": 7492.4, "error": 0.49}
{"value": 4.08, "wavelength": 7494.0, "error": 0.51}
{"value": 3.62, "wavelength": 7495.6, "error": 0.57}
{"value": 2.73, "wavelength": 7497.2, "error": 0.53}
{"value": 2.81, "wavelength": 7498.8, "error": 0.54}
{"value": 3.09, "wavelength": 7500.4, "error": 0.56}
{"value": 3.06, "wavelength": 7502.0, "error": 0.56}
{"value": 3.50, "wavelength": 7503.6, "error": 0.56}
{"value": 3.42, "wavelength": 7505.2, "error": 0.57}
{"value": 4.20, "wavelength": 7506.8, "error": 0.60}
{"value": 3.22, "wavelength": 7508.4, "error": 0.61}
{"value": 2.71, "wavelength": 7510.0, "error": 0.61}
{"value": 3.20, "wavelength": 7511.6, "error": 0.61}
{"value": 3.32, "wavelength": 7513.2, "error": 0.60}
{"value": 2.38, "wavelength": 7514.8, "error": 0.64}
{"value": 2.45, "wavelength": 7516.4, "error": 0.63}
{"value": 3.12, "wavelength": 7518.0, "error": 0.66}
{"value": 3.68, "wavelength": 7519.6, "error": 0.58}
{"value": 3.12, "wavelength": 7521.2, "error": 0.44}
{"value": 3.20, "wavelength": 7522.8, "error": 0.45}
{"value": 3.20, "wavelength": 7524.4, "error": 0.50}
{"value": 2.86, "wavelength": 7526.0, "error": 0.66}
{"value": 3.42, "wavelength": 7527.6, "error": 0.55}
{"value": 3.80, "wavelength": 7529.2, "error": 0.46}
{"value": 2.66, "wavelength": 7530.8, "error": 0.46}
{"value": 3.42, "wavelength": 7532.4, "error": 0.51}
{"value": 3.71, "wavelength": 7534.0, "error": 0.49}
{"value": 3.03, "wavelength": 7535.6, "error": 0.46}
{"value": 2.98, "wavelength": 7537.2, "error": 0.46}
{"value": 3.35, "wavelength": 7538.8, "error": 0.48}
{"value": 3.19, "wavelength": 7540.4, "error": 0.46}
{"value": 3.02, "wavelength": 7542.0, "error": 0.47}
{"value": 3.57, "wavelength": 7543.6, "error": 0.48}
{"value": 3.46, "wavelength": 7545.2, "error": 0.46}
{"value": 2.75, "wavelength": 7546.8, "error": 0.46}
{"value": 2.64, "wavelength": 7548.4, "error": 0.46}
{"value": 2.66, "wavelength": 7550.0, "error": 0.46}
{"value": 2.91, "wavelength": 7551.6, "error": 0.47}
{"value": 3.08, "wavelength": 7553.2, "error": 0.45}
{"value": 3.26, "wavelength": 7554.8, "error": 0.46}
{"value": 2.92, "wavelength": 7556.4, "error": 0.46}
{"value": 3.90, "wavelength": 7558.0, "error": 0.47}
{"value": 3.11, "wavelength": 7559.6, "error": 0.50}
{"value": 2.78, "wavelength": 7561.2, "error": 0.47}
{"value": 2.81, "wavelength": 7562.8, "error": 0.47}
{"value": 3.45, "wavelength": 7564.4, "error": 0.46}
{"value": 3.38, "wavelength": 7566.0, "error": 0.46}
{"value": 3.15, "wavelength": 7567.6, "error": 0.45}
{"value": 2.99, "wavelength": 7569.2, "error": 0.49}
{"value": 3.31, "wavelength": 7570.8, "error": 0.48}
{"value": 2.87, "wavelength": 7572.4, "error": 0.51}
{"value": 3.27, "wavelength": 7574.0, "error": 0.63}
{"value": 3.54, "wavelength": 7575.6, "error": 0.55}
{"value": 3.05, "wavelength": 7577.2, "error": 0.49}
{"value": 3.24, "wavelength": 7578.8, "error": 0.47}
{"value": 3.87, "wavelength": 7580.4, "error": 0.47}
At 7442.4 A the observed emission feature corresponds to [N II]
